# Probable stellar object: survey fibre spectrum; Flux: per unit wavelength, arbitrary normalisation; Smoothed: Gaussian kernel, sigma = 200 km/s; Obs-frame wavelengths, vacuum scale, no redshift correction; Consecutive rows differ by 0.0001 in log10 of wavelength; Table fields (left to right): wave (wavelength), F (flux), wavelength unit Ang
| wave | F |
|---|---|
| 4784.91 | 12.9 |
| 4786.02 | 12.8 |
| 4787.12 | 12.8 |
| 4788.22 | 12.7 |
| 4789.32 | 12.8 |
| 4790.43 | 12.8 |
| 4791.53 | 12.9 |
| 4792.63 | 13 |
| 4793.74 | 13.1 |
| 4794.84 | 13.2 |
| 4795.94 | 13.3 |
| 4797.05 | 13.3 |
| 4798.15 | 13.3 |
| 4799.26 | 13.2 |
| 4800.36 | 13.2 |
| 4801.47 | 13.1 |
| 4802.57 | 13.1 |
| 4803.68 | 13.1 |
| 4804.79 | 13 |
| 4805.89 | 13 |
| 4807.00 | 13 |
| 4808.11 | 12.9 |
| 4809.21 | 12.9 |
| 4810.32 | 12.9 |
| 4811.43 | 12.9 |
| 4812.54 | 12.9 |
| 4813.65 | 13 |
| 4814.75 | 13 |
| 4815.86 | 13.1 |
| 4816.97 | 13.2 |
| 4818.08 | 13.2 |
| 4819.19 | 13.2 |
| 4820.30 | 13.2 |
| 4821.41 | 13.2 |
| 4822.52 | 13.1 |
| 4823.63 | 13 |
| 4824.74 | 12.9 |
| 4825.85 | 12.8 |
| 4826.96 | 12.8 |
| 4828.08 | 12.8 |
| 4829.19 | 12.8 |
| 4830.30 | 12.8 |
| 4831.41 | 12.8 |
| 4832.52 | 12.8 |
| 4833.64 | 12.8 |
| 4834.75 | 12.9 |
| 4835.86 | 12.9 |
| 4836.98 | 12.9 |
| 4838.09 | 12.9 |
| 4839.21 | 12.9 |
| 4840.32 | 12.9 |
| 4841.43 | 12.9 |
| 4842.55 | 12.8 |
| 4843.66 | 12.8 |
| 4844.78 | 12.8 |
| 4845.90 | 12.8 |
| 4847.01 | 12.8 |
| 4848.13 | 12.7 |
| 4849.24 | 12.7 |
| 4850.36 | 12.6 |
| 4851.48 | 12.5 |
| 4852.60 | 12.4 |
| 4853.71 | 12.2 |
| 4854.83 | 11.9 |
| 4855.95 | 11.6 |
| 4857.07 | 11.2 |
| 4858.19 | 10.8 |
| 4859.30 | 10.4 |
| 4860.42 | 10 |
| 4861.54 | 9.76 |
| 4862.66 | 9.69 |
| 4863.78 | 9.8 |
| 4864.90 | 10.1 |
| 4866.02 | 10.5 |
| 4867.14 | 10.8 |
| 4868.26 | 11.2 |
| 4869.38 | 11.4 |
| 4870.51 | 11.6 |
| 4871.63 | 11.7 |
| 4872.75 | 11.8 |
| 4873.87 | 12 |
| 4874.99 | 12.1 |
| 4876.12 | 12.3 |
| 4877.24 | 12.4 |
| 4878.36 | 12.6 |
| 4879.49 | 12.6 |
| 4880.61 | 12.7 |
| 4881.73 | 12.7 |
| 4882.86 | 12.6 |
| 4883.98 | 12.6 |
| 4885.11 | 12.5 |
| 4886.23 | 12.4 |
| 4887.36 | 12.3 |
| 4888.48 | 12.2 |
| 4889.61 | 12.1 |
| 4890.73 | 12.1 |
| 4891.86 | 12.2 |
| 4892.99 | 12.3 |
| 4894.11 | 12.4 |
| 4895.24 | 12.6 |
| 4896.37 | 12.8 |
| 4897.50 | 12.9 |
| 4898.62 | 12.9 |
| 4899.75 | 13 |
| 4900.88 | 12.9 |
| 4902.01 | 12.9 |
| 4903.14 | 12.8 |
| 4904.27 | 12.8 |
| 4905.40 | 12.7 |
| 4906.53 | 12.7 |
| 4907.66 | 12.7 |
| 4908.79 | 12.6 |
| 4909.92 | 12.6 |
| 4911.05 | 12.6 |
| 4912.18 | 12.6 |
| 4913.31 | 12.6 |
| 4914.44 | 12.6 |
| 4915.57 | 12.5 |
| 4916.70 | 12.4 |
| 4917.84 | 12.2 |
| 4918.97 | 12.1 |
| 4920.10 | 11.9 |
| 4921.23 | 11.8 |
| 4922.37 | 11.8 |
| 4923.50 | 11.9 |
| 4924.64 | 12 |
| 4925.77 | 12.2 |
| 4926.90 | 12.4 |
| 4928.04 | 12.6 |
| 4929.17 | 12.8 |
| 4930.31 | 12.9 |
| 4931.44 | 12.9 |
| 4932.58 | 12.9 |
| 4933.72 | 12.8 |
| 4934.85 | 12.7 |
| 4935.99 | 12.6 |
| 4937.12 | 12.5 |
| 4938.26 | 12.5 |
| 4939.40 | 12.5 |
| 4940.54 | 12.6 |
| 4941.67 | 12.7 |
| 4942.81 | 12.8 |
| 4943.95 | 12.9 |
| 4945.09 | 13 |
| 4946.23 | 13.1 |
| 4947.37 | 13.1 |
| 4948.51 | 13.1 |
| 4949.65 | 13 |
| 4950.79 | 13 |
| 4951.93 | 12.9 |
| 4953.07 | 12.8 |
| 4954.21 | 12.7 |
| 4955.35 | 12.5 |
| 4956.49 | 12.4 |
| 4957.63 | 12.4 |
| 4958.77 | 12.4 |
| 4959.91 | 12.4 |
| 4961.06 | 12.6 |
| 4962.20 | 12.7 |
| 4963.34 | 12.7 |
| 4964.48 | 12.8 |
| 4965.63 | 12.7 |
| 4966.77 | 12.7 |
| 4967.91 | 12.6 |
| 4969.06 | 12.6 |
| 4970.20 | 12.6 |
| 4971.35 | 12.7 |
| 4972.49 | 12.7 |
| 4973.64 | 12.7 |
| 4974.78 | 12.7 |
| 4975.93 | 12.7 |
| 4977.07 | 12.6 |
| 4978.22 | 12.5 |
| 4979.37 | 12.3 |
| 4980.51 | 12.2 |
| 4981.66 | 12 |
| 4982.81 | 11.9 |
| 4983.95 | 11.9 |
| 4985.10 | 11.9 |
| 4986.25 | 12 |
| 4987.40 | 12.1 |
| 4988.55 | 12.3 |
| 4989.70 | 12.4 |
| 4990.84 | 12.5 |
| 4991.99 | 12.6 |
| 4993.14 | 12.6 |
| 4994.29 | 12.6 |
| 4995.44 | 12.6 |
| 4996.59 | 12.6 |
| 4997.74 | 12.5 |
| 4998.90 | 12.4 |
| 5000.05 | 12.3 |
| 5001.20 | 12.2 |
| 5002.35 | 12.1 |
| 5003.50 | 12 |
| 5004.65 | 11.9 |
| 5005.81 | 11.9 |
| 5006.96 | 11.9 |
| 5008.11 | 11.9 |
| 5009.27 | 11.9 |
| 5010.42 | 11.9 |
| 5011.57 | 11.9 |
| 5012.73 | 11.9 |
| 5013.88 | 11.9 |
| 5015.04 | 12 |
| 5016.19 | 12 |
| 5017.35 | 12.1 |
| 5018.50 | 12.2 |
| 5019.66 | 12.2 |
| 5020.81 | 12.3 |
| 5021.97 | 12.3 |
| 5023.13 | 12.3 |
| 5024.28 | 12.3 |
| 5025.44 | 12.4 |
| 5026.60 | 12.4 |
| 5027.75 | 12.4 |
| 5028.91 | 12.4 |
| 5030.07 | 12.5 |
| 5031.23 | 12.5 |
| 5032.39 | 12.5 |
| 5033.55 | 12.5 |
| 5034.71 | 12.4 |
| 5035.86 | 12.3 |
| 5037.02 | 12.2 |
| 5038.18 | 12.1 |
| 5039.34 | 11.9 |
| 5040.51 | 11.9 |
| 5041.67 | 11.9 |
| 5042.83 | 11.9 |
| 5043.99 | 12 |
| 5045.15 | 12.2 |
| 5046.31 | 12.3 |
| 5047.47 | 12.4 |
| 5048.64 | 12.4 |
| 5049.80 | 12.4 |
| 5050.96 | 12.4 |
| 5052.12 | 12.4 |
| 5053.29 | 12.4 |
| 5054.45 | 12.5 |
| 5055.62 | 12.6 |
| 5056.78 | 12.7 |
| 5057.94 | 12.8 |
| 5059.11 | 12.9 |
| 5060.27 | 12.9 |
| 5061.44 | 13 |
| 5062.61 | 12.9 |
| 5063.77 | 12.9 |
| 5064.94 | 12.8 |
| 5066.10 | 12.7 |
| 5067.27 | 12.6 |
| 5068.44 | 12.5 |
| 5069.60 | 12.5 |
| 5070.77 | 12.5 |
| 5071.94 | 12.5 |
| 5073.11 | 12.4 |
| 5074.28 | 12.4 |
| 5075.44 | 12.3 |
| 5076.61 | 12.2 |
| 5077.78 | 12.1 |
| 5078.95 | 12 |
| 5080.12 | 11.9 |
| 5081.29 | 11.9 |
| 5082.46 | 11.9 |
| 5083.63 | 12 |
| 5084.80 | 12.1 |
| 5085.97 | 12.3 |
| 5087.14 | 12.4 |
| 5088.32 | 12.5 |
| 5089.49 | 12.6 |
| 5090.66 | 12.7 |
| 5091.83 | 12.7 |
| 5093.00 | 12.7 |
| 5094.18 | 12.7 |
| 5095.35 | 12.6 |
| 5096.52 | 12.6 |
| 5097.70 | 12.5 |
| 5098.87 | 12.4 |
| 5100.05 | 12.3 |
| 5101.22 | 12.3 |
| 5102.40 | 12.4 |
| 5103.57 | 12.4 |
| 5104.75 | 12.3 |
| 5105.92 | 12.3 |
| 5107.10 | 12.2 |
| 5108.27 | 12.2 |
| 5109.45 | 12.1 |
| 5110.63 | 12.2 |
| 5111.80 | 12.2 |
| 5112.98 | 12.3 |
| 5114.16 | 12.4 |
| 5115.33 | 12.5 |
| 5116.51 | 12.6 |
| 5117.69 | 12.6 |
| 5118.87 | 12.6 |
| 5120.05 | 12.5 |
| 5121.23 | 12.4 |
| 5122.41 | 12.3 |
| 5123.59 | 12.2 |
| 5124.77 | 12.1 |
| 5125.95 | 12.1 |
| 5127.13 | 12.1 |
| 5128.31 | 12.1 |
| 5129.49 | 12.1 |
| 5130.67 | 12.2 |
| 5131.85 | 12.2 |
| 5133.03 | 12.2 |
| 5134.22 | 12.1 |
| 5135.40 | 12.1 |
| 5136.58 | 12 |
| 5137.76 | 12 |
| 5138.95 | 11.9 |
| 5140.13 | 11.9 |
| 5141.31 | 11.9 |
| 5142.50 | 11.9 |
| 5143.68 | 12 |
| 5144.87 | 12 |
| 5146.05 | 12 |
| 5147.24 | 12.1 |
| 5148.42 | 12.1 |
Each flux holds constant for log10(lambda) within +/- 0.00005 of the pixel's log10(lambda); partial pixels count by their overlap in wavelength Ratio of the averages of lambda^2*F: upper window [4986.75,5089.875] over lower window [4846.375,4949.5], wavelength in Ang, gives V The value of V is 1.06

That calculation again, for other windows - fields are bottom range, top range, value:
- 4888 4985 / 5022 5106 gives 1.04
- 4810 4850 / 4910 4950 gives 1.01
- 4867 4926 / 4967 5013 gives 1.03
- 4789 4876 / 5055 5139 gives 1.11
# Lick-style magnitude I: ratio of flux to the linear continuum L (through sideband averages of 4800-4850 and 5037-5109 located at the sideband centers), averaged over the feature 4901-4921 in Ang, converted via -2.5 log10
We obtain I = 0.02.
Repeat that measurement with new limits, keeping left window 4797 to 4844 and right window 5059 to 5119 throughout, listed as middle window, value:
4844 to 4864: 0.11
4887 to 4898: 0.04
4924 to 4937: 0.01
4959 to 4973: 0.00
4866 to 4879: 0.10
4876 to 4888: 0.03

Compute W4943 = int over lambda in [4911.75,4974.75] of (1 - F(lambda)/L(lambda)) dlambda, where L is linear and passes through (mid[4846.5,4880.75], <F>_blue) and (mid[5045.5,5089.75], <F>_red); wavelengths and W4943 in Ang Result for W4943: -3.6 Ang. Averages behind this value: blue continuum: 11.6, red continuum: 12.4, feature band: 12.6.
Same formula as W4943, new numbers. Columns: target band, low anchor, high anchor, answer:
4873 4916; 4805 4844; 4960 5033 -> 0.5 Ang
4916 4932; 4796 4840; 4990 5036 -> 0.4 Ang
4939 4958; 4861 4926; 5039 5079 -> -0.9 Ang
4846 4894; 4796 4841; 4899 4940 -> 3.6 Ang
